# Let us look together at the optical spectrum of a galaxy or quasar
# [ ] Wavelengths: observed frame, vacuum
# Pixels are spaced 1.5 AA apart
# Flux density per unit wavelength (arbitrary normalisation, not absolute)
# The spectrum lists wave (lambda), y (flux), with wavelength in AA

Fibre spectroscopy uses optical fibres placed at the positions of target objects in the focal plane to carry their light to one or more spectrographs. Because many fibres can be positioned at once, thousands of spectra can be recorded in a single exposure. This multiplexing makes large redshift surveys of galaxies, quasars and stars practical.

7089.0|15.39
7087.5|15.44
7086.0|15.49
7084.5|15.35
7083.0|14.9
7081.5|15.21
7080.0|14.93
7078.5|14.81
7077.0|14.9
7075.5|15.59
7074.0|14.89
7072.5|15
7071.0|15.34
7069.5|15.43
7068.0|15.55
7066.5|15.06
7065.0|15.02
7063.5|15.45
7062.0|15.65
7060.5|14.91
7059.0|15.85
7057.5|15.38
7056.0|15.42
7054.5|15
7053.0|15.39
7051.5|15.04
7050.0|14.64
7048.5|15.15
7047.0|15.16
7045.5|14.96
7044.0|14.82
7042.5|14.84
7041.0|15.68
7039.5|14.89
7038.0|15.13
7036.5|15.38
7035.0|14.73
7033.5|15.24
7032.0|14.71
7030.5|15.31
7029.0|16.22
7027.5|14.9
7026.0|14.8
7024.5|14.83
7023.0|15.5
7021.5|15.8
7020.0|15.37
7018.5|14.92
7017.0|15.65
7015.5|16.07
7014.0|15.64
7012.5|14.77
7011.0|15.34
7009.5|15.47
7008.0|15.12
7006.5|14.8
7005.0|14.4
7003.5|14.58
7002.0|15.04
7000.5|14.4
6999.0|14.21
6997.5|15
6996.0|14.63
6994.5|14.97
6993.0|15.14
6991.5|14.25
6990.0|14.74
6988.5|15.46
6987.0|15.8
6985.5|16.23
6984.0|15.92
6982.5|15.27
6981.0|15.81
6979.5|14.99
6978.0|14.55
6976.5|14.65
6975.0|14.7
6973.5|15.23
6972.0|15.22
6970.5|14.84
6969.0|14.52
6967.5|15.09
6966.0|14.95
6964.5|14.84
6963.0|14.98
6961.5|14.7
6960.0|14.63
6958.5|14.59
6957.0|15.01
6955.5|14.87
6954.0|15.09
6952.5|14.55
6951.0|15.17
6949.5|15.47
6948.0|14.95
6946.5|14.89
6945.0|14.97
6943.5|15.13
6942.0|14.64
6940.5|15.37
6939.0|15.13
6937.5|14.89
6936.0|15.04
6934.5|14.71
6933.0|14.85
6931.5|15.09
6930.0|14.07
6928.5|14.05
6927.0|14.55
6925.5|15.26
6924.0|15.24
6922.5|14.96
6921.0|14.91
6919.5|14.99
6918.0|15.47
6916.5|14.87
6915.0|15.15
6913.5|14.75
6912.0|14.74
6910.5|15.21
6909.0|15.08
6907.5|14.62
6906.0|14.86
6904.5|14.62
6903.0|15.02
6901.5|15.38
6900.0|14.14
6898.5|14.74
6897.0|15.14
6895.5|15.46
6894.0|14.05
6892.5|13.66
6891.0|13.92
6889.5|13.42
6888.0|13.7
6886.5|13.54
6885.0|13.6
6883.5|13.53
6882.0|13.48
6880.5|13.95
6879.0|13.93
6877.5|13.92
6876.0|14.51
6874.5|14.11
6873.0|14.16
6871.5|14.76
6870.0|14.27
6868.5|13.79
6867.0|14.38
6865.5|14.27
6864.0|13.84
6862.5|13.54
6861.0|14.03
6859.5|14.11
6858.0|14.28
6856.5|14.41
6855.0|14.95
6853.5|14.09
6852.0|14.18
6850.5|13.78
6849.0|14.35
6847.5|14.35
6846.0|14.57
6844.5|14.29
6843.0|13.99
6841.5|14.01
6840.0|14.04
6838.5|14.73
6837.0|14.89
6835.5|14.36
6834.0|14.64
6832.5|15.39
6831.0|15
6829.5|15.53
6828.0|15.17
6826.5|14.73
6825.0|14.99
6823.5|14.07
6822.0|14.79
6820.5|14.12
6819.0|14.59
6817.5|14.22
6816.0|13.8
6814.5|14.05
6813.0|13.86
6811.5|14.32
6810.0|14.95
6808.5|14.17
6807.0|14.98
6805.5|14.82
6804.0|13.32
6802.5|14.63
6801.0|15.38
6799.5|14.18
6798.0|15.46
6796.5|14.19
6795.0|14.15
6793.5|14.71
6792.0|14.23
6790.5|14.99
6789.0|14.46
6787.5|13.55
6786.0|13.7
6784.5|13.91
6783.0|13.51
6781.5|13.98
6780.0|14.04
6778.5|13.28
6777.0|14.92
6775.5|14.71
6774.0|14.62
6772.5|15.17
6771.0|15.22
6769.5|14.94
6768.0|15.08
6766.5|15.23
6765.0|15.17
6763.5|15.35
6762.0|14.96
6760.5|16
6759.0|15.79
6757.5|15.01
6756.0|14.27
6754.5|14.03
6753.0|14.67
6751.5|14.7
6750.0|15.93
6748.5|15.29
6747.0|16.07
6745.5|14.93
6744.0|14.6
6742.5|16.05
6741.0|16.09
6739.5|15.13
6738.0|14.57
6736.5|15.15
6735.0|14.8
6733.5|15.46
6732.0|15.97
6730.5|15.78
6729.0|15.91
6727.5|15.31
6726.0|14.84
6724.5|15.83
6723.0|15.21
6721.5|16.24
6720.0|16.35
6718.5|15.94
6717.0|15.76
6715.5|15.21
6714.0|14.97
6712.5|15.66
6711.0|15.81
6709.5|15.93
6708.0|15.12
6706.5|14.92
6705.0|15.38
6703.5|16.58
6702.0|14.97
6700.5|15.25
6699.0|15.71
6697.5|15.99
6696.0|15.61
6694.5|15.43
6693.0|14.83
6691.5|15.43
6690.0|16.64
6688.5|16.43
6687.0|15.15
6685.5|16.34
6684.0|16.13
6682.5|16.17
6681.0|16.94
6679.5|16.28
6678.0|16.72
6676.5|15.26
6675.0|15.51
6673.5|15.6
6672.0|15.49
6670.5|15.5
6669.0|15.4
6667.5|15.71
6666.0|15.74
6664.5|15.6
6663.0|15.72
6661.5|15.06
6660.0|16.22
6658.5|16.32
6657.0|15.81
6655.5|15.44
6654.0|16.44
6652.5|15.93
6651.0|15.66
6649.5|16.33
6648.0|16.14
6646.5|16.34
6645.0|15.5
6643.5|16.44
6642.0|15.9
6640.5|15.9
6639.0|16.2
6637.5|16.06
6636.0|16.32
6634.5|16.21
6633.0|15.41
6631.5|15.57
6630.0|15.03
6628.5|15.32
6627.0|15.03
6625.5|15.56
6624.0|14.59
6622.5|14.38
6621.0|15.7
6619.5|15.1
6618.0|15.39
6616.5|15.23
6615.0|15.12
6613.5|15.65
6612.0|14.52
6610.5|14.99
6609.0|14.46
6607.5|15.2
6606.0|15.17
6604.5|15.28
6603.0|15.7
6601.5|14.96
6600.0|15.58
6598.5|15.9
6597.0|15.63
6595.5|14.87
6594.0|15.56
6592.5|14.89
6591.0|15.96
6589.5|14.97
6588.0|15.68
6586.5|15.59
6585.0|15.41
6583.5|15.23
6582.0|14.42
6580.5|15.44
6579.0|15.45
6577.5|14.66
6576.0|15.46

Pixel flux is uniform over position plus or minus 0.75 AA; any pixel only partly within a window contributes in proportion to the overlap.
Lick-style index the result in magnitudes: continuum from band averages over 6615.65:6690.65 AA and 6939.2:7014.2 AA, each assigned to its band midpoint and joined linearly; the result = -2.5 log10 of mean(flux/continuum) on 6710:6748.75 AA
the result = 0.01 mag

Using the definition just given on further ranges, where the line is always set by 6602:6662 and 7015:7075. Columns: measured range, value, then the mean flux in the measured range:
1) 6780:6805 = 0.09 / 14.3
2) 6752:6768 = 0.03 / 15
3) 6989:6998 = 0.03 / 14.8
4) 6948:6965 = 0.03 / 14.9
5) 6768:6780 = 0.06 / 14.7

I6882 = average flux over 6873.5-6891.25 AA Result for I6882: 13.8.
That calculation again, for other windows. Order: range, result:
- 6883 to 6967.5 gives 14.7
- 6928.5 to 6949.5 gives 14.9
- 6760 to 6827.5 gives 14.5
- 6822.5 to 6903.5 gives 14.3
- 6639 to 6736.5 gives 15.7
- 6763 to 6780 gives 14.8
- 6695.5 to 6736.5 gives 15.6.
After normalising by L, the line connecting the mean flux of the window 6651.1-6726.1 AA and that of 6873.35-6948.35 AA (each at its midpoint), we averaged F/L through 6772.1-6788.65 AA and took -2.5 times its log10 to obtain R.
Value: 0.09 mag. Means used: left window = 15.7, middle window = 14.1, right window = 14.6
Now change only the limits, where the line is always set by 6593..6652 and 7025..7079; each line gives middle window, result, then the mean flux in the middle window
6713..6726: -0.016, 15.6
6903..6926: 0.021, 15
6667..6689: -0.032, 15.9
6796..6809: 0.056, 14.6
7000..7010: 0.028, 14.8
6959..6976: 0.026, 14.9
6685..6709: -0.012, 15.6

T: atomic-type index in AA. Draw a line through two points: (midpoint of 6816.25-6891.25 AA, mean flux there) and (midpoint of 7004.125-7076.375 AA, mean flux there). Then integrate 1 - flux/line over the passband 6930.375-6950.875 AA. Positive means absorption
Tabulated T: -0.41 AA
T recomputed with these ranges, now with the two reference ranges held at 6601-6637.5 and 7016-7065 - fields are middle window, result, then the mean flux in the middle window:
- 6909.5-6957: 0.89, 14.9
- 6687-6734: -1.14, 15.6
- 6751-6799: 1.96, 14.6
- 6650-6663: -0.51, 15.9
